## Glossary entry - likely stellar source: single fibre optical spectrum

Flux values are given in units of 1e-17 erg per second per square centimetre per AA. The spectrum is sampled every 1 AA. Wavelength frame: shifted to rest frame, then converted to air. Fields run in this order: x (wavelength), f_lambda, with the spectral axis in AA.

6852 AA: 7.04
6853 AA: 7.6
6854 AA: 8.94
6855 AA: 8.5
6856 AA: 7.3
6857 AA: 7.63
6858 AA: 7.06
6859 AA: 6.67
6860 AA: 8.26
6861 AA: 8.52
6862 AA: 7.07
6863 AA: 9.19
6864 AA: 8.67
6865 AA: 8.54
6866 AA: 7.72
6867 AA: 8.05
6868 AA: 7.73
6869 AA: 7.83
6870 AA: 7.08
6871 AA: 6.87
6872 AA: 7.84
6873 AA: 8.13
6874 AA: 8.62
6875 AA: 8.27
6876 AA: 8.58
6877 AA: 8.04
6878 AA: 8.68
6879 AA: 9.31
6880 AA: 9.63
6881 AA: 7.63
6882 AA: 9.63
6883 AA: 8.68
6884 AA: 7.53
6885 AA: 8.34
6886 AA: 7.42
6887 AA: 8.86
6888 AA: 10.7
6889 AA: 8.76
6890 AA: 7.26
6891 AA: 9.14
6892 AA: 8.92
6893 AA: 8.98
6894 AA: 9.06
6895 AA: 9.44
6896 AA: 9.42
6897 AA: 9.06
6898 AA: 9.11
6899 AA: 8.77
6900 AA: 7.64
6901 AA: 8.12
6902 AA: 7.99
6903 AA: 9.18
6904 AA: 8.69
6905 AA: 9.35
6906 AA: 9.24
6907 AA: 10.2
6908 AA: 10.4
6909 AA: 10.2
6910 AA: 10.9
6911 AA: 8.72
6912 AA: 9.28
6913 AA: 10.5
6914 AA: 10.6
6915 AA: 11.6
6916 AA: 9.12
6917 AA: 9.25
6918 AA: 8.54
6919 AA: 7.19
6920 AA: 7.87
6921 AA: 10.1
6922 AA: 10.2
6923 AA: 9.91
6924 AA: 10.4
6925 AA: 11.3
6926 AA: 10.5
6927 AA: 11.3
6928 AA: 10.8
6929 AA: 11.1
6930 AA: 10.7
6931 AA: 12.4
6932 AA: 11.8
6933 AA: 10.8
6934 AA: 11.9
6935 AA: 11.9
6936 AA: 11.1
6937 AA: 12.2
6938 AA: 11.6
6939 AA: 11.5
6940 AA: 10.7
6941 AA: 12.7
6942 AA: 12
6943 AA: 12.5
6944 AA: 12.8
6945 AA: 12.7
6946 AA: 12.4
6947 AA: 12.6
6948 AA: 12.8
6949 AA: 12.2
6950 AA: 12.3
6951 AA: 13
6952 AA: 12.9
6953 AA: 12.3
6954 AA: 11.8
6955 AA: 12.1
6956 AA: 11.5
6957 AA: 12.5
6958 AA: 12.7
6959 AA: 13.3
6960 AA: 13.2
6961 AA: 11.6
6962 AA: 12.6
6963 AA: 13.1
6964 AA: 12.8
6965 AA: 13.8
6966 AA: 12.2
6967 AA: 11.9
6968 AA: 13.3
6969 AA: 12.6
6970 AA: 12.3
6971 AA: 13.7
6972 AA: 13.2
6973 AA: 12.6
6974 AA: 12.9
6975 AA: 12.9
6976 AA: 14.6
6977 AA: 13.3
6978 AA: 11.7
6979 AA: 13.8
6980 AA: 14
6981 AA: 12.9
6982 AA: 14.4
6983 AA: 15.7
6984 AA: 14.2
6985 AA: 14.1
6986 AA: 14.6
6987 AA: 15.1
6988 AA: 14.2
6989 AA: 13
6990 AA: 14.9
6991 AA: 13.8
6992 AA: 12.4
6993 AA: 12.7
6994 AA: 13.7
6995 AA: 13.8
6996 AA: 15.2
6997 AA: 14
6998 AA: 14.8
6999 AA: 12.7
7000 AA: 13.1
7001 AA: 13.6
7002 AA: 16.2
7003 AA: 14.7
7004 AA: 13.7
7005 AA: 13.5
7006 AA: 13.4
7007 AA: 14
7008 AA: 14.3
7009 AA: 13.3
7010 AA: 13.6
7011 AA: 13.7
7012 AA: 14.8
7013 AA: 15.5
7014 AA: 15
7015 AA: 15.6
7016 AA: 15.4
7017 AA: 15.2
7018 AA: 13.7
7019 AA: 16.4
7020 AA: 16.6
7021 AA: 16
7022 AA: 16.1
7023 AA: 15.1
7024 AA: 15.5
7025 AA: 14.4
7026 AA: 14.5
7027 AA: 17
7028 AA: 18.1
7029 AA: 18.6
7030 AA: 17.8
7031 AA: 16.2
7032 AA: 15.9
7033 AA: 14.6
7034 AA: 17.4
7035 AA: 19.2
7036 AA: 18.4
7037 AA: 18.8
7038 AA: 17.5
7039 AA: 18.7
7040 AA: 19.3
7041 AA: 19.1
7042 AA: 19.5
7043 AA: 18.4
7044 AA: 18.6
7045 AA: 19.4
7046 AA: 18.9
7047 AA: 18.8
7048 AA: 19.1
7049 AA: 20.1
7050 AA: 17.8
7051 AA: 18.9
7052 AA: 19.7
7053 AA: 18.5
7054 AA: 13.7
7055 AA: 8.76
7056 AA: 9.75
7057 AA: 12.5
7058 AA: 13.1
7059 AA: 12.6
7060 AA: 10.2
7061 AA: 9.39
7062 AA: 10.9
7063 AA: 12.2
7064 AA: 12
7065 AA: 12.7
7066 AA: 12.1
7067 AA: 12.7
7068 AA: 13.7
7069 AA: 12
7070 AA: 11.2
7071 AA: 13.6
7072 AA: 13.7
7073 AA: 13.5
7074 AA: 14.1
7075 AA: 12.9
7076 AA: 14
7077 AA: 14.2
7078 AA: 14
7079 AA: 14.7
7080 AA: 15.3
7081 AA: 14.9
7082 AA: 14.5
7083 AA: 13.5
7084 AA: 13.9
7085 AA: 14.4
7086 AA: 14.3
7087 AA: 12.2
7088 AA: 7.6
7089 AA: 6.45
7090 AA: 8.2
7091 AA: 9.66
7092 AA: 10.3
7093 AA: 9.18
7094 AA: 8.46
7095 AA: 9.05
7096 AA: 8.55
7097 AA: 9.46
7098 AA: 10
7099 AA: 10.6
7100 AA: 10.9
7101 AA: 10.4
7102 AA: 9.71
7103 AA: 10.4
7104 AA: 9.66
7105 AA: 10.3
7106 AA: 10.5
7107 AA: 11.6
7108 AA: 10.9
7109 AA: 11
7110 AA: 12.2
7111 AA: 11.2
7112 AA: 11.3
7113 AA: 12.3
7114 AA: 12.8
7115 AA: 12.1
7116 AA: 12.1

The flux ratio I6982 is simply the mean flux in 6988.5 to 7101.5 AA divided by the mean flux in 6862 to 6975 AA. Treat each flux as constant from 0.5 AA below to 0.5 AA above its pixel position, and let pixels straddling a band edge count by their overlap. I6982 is 1.37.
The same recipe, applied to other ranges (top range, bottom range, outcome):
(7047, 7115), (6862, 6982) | 1.17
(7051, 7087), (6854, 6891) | 1.62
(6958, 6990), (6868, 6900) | 1.56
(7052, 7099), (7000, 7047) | 0.75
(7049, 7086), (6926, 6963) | 1.13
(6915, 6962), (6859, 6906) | 1.35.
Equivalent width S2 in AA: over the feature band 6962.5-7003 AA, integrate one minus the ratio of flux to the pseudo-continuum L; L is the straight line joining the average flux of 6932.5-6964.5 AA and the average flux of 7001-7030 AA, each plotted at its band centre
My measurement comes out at 0.4 AA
